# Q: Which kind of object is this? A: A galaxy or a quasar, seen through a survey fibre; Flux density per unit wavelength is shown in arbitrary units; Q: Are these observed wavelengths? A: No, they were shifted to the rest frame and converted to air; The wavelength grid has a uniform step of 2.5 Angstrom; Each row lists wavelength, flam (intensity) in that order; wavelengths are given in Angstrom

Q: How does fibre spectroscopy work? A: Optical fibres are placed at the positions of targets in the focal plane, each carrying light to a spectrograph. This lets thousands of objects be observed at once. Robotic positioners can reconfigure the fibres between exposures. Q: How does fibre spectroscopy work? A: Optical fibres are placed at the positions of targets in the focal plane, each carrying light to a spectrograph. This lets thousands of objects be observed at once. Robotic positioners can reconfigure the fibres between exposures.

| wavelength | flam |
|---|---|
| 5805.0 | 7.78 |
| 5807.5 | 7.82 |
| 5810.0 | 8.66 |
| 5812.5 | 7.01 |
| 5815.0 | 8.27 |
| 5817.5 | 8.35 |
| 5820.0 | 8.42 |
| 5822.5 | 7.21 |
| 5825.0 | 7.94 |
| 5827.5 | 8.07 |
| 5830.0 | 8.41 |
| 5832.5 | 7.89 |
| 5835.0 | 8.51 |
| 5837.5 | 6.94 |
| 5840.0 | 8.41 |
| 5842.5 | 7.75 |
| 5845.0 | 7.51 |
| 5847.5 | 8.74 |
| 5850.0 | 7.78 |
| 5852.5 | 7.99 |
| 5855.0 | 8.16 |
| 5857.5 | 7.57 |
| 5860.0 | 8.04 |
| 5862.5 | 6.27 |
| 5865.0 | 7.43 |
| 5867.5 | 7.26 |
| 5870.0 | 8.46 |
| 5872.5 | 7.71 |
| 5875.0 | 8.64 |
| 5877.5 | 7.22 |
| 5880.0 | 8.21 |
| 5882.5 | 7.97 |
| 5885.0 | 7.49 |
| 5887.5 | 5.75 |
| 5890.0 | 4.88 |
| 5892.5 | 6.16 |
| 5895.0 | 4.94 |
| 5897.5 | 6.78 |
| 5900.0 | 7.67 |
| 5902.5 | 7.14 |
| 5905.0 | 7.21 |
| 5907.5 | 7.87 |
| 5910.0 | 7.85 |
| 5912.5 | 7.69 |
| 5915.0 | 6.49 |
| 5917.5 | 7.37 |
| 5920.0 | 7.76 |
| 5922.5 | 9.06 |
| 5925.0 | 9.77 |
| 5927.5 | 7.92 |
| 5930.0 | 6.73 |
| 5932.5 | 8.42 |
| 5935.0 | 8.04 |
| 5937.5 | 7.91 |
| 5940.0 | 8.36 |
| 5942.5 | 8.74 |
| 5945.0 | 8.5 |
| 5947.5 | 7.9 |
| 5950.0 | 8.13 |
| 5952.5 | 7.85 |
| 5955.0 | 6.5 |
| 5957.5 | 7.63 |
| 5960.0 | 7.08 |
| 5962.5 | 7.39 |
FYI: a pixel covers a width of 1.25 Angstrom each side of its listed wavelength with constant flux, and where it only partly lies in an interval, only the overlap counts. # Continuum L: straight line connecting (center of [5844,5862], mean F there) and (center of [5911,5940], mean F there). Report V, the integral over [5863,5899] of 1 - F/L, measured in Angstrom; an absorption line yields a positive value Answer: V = 3.9 Angstrom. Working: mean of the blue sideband 7.91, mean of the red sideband 7.94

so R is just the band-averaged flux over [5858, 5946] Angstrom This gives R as 7.53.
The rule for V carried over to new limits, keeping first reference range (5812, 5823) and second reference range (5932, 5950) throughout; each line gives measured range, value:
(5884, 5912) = 4.90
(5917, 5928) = -0.36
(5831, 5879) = 1.39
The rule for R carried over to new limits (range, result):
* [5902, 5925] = 7.74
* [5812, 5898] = 7.56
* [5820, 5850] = 7.96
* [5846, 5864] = 7.78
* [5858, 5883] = 7.71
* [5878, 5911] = 6.92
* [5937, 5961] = 7.87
